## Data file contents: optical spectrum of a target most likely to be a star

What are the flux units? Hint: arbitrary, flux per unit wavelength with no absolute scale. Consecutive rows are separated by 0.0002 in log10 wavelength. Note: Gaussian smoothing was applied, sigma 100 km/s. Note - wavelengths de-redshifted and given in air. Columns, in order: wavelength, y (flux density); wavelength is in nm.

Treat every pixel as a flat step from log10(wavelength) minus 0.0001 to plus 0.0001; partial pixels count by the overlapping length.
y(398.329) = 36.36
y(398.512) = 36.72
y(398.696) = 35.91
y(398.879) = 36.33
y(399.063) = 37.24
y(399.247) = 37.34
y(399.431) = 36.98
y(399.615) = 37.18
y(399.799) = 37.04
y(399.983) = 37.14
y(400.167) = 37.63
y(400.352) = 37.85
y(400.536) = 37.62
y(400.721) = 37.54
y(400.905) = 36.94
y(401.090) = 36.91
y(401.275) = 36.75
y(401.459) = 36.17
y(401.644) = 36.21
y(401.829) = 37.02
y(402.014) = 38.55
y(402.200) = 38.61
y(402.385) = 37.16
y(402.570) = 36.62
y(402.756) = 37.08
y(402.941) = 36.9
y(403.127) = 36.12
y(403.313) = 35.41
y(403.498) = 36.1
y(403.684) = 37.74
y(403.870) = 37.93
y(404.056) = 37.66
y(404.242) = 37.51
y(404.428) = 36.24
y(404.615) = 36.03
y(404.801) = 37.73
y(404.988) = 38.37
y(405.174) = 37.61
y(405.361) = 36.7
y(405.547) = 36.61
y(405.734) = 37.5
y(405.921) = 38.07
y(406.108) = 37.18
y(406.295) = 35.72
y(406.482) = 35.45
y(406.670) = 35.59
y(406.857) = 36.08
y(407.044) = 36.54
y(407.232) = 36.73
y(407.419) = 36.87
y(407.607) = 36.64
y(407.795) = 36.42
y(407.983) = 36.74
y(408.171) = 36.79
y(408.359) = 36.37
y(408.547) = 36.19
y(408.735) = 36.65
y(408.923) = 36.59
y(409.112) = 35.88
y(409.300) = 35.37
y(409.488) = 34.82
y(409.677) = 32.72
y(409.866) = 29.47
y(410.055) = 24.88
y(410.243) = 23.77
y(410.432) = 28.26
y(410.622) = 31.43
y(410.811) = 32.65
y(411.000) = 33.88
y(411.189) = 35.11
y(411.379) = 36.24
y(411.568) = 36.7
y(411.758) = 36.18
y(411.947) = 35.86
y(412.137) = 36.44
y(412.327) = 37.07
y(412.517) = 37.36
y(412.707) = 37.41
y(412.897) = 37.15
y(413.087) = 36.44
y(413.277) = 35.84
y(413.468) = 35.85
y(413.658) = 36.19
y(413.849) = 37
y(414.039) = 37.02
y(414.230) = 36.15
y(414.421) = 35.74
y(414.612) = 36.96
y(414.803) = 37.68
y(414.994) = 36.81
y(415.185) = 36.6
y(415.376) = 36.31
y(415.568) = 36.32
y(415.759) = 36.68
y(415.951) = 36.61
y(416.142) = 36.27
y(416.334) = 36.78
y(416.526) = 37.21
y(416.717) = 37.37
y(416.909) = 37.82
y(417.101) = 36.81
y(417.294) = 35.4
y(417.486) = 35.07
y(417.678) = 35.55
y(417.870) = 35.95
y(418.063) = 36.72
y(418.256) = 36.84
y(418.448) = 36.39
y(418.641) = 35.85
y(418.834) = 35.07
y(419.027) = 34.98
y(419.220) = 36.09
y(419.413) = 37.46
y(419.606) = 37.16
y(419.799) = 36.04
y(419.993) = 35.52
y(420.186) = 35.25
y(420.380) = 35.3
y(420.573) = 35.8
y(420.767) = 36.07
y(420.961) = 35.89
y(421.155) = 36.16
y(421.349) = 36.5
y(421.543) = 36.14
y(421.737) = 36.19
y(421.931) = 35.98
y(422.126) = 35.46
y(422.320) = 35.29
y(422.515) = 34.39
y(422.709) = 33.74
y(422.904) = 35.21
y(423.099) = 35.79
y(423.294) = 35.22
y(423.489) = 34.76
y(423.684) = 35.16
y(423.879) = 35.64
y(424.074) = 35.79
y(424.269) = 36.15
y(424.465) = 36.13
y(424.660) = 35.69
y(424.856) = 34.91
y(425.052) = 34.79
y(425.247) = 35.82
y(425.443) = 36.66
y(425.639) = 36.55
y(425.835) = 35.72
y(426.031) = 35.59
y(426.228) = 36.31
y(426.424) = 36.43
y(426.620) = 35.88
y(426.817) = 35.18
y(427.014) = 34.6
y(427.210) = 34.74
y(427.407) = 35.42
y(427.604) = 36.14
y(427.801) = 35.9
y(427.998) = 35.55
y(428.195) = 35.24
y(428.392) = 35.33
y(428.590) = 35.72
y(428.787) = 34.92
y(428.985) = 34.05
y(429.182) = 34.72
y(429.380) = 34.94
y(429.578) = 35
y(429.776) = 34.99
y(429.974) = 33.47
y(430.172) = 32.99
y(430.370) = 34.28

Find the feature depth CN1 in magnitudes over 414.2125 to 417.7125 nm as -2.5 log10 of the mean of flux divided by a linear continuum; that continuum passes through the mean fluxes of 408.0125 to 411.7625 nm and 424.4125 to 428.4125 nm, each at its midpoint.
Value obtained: -0.07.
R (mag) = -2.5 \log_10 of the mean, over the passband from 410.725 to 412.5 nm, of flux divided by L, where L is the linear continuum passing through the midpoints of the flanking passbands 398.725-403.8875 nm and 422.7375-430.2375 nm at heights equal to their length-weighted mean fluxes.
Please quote 0.02 mag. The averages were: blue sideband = 37.1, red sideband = 35.3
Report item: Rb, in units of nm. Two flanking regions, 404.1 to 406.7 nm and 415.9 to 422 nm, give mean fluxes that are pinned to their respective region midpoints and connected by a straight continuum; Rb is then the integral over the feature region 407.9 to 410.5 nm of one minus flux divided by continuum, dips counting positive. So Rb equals 0.25 nm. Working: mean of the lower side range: 36.9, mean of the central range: 33.2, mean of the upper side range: 36.2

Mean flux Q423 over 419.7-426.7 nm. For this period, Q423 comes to 35.7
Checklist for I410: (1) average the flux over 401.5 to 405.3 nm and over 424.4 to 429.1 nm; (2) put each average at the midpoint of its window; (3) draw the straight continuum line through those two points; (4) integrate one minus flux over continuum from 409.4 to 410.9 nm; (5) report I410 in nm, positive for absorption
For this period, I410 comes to 0.28 nm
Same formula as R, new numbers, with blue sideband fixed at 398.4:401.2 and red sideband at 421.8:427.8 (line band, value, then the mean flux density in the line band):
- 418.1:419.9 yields -0.01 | 36.2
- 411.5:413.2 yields -0.01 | 36.7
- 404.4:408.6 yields 0.00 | 36.7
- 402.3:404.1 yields 0.00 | 36.9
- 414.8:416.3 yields -0.02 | 36.6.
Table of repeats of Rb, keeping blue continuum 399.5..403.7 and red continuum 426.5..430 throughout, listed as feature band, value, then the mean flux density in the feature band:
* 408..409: 0.00 nm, 36.6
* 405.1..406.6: 0.00 nm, 36.8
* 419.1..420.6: -0.01 nm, 36.1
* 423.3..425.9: -0.02 nm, 35.7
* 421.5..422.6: 0.00 nm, 35.6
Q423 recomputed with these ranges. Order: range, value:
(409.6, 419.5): 35.4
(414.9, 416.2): 36.5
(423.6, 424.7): 35.8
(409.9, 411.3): 30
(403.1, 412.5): 35.5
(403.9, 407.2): 36.9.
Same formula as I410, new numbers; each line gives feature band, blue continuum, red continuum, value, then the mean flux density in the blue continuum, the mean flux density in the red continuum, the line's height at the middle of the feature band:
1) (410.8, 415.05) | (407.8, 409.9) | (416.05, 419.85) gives -0.055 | 35.4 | 36.3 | 35.9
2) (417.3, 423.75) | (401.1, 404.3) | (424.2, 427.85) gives 0.053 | 37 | 35.7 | 36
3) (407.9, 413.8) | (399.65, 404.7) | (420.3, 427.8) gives 0.303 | 37.1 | 35.6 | 36.5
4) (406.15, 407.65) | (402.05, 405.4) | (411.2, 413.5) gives 0.027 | 37.1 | 36.5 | 36.9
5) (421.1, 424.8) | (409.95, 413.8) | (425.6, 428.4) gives -0.028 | 34.3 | 35.6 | 35.3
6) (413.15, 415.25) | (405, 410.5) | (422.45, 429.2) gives -0.080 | 35.1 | 35.4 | 35.2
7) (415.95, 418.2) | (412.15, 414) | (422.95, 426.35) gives -0.007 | 36.7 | 35.7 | 36.4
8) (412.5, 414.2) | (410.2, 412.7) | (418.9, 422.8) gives -0.103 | 34.2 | 35.8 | 34.6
